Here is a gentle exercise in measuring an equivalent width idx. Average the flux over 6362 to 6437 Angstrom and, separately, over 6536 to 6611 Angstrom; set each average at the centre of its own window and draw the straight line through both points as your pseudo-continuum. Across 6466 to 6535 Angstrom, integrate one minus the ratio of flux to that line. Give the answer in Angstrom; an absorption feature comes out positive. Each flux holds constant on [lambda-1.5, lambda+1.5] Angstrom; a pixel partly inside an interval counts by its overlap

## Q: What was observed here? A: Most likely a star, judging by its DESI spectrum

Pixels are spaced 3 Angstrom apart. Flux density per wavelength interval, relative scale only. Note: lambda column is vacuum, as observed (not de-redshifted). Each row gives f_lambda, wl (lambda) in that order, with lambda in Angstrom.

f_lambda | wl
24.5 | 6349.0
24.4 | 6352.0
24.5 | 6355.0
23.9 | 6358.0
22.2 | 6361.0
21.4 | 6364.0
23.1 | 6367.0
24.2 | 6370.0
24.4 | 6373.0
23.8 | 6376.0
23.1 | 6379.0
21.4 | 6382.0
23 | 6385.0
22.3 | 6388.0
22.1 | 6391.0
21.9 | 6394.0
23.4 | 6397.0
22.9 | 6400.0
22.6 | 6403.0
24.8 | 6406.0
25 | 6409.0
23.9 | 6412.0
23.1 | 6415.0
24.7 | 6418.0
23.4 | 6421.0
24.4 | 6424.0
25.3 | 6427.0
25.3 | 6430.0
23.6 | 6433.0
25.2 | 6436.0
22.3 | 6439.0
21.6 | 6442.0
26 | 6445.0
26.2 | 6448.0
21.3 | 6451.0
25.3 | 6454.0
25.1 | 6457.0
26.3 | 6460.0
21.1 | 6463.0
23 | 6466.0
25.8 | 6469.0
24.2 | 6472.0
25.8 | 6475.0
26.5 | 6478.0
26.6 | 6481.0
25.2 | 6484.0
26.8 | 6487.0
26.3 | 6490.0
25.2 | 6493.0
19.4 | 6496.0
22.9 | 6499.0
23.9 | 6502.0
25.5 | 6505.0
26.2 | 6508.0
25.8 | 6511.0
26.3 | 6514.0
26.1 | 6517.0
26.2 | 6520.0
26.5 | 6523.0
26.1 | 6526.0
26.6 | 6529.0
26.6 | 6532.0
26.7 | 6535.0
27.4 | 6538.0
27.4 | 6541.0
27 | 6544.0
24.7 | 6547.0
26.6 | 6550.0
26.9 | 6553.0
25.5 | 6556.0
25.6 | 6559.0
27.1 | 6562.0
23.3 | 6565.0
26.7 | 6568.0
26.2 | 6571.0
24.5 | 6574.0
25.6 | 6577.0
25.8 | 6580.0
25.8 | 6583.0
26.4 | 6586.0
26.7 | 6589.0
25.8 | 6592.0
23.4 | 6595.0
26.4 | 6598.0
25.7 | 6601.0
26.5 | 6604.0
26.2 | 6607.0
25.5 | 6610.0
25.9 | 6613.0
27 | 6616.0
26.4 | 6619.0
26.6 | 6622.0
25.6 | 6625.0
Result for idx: -1.4 Angstrom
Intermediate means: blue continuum 23.5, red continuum 26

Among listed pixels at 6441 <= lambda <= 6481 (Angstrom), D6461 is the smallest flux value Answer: 21.1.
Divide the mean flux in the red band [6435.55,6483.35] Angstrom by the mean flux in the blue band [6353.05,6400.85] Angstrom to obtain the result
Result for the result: 1.07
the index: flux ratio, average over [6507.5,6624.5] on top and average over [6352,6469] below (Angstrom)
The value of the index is 1.1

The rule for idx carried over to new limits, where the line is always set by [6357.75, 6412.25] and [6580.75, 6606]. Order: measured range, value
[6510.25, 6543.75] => -2.1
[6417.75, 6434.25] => -0.6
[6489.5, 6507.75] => 0.5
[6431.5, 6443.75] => 0.3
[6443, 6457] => -0.4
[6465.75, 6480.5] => -0.7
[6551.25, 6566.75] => -0.2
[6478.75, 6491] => -0.9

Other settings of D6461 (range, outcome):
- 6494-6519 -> 19.4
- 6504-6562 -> 24.7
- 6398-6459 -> 21.3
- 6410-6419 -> 23.1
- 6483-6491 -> 25.2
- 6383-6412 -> 21.9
